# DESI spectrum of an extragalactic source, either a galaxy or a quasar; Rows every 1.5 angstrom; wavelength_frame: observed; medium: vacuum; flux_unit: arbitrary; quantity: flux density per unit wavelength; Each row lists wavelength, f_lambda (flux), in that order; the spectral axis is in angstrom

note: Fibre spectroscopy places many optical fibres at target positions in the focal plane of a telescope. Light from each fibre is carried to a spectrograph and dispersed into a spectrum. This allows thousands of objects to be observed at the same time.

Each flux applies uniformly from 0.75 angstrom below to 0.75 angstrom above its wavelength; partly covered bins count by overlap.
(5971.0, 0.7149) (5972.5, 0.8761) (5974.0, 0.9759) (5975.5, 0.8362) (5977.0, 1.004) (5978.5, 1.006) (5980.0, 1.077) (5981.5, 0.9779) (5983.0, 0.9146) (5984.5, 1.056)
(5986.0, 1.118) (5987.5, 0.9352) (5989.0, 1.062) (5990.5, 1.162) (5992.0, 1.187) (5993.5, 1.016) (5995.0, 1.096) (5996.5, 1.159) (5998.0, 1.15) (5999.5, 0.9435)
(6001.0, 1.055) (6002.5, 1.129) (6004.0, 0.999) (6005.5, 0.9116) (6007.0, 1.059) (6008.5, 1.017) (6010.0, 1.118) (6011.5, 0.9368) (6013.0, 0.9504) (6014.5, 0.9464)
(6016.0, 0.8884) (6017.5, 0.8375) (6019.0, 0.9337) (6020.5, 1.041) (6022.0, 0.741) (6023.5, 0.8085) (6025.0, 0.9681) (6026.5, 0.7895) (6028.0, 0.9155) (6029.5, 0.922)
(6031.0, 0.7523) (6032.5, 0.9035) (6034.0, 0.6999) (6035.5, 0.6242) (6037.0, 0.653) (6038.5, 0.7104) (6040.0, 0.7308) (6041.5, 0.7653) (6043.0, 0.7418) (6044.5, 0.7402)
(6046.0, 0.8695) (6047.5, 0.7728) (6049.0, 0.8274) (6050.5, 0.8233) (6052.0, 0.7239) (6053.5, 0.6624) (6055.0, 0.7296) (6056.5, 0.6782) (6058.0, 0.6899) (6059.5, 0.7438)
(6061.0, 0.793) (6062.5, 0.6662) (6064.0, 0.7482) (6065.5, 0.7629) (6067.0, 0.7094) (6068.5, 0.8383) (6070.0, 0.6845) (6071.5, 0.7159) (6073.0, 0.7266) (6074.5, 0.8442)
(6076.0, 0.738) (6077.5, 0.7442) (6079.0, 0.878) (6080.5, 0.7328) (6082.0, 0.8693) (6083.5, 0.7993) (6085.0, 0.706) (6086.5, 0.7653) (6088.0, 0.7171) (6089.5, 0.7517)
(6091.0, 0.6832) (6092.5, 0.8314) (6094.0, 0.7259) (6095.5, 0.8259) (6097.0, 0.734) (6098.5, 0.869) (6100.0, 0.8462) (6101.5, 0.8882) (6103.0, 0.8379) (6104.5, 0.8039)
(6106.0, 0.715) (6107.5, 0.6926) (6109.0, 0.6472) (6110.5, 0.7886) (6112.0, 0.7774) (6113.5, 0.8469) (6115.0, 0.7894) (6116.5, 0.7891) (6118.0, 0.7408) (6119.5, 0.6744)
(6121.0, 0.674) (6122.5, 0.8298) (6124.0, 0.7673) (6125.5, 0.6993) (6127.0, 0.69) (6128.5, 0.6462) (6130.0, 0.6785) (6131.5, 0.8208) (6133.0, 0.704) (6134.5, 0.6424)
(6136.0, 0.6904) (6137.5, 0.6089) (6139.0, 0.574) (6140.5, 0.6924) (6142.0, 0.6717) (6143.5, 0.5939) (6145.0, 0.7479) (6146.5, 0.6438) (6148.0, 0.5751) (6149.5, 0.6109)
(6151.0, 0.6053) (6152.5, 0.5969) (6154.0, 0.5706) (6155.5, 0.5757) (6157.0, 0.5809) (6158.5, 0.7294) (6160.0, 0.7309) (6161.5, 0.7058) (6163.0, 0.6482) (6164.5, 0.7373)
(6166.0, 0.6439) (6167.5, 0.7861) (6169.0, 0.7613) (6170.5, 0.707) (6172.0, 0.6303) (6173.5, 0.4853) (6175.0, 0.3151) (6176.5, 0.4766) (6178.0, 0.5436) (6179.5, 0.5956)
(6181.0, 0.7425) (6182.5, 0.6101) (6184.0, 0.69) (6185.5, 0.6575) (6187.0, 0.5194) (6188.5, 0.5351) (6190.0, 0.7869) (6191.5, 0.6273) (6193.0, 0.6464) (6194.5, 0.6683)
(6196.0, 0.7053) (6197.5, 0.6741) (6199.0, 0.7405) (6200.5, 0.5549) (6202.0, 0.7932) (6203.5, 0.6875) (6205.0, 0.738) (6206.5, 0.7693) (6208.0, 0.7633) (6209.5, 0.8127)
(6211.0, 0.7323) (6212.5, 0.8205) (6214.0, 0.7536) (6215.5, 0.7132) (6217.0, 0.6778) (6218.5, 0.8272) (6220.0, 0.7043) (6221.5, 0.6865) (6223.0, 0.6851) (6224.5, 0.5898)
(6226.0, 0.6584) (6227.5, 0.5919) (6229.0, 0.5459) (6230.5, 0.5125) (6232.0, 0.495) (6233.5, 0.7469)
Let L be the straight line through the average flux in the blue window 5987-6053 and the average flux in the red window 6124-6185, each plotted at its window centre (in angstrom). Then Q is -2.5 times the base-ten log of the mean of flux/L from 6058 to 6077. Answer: 0.098 mag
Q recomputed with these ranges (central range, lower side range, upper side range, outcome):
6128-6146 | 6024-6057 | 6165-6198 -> 0.003 mag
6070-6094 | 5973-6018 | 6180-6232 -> 0.153 mag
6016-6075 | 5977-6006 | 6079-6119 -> 0.175 mag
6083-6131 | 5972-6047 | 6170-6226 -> 0.053 mag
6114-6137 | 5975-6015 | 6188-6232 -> 0.141 mag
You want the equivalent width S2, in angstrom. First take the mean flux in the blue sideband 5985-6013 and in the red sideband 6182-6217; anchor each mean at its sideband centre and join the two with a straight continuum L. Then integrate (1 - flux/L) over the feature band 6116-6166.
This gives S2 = 8.0 angstrom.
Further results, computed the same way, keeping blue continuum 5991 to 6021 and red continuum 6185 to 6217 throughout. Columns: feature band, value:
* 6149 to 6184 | 5.98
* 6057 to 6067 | 2.12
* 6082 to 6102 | 2.18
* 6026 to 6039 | 2.68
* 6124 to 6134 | 1.33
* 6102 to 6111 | 1.10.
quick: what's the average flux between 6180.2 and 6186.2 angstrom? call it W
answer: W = 0.675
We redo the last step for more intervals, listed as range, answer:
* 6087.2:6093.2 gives 0.745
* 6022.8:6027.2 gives 0.857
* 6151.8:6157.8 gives 0.582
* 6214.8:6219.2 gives 0.739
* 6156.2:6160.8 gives 0.68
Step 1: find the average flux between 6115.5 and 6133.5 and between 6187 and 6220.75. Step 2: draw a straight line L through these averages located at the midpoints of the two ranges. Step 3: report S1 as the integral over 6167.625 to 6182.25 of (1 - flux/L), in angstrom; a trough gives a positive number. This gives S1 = 2.5 angstrom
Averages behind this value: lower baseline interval 0.727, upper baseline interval 0.711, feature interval 0.594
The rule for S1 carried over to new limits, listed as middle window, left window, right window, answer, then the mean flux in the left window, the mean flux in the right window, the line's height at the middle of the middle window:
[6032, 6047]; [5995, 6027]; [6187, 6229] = 3.1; 0.975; 0.696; 0.935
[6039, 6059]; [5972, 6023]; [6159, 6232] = 3.6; 1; 0.665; 0.915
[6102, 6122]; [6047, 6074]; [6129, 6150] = -1.9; 0.739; 0.661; 0.689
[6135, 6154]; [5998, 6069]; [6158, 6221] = 2.4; 0.839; 0.677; 0.724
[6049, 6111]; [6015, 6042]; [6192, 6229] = 2.0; 0.817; 0.704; 0.785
